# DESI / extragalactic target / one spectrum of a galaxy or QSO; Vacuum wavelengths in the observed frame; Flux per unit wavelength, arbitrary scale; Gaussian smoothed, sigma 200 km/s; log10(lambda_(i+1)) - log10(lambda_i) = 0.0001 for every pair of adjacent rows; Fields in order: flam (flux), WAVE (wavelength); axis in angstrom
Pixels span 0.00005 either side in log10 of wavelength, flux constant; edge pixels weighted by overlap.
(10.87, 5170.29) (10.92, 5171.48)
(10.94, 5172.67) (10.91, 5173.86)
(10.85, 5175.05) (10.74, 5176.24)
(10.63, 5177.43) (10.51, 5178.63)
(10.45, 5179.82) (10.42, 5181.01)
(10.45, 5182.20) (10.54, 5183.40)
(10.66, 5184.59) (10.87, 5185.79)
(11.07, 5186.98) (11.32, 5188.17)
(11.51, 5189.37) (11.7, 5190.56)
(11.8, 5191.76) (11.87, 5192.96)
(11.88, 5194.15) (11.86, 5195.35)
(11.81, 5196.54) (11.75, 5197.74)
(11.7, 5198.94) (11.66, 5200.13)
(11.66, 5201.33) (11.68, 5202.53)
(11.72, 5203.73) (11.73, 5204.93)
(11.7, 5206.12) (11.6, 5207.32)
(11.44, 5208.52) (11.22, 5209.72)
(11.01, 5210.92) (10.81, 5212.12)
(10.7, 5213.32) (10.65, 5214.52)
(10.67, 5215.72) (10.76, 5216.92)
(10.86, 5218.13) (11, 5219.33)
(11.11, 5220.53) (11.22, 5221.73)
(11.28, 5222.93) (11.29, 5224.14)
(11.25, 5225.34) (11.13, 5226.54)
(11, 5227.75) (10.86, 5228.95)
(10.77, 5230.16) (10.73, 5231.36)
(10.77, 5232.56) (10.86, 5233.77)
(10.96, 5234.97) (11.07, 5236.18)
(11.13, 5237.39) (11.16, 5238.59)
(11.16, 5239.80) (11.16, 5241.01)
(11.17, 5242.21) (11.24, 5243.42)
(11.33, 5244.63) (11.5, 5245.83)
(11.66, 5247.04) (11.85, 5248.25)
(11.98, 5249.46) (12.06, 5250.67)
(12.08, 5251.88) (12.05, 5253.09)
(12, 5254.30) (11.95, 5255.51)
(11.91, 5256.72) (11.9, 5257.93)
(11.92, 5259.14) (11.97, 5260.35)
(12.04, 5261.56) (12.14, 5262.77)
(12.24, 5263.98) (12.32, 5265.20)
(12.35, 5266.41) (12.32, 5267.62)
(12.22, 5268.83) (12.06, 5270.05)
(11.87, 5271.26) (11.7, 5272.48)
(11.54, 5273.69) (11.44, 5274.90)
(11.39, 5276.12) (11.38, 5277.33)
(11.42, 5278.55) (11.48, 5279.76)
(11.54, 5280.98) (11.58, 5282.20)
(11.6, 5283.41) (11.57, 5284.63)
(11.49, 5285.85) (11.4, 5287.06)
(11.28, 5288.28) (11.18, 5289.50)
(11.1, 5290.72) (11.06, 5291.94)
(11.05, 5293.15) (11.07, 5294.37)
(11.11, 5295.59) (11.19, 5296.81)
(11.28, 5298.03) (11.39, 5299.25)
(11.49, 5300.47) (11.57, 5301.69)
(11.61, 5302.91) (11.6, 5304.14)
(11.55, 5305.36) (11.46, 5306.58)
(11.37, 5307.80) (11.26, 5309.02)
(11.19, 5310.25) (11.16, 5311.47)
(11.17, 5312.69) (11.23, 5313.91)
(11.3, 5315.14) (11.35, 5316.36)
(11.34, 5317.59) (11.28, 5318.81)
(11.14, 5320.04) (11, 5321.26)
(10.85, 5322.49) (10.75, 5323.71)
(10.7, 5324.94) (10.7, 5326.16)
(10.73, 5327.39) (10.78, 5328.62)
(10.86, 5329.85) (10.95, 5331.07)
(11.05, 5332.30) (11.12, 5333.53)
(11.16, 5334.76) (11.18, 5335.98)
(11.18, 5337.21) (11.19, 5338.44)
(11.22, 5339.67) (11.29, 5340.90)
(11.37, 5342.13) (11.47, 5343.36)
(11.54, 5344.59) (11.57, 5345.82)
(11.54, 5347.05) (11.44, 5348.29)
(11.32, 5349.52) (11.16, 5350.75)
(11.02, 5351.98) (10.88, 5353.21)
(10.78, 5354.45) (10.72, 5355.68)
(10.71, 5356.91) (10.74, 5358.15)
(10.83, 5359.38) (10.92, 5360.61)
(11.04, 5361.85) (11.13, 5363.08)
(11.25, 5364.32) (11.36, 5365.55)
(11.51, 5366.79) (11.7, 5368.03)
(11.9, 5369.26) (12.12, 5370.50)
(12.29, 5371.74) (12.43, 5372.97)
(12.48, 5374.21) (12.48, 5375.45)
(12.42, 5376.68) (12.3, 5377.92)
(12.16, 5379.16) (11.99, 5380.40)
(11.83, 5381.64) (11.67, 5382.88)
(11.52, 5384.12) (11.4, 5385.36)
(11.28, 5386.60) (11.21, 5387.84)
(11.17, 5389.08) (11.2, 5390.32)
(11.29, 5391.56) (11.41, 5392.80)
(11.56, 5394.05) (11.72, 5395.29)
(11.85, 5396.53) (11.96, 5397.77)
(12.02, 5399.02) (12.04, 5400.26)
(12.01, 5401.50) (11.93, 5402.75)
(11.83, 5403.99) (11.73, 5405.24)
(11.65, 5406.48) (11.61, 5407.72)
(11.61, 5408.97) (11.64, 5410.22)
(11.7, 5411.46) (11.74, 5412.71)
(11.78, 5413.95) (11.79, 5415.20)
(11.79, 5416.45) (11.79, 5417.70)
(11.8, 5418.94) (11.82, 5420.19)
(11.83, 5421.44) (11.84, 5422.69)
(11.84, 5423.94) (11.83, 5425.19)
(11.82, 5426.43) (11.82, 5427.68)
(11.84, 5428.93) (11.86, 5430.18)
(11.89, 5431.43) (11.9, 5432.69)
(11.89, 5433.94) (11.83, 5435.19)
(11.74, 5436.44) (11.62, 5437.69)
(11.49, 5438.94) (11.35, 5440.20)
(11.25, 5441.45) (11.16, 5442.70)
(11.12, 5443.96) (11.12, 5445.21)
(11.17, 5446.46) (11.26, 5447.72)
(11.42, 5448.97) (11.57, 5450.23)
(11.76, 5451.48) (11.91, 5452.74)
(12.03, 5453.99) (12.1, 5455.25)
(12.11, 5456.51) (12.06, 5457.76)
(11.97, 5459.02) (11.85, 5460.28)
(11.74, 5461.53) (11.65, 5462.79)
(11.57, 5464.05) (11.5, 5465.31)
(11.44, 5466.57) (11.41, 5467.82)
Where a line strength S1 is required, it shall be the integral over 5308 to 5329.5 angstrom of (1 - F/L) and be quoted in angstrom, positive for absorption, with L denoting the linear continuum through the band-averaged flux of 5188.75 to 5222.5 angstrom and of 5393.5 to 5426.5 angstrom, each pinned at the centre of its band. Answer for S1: 1.0 angstrom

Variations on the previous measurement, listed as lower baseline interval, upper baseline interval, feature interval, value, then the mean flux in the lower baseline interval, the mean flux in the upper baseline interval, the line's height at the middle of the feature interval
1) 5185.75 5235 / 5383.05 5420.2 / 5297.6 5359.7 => 1.86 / 11.3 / 11.7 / 11.5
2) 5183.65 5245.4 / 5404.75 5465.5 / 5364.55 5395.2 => -0.49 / 11.2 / 11.7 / 11.6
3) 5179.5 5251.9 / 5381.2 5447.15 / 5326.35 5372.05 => 1.25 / 11.2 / 11.7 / 11.5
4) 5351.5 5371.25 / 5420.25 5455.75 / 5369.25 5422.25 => -1.97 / 11.2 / 11.7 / 11.4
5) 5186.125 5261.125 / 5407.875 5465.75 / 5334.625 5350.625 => 0.31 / 11.4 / 11.7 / 11.6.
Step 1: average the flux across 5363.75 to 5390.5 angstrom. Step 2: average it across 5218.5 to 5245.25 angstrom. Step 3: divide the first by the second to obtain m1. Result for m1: 1.07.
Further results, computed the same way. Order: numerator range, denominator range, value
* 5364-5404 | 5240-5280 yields 1.00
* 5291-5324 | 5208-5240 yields 1.02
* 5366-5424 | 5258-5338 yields 1.03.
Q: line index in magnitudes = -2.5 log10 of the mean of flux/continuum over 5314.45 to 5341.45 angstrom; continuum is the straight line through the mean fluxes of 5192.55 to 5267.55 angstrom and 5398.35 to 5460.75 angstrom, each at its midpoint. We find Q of 0.05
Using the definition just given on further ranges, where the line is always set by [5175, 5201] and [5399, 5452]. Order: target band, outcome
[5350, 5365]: 0.06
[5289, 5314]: 0.01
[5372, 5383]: -0.06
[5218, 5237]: 0.03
